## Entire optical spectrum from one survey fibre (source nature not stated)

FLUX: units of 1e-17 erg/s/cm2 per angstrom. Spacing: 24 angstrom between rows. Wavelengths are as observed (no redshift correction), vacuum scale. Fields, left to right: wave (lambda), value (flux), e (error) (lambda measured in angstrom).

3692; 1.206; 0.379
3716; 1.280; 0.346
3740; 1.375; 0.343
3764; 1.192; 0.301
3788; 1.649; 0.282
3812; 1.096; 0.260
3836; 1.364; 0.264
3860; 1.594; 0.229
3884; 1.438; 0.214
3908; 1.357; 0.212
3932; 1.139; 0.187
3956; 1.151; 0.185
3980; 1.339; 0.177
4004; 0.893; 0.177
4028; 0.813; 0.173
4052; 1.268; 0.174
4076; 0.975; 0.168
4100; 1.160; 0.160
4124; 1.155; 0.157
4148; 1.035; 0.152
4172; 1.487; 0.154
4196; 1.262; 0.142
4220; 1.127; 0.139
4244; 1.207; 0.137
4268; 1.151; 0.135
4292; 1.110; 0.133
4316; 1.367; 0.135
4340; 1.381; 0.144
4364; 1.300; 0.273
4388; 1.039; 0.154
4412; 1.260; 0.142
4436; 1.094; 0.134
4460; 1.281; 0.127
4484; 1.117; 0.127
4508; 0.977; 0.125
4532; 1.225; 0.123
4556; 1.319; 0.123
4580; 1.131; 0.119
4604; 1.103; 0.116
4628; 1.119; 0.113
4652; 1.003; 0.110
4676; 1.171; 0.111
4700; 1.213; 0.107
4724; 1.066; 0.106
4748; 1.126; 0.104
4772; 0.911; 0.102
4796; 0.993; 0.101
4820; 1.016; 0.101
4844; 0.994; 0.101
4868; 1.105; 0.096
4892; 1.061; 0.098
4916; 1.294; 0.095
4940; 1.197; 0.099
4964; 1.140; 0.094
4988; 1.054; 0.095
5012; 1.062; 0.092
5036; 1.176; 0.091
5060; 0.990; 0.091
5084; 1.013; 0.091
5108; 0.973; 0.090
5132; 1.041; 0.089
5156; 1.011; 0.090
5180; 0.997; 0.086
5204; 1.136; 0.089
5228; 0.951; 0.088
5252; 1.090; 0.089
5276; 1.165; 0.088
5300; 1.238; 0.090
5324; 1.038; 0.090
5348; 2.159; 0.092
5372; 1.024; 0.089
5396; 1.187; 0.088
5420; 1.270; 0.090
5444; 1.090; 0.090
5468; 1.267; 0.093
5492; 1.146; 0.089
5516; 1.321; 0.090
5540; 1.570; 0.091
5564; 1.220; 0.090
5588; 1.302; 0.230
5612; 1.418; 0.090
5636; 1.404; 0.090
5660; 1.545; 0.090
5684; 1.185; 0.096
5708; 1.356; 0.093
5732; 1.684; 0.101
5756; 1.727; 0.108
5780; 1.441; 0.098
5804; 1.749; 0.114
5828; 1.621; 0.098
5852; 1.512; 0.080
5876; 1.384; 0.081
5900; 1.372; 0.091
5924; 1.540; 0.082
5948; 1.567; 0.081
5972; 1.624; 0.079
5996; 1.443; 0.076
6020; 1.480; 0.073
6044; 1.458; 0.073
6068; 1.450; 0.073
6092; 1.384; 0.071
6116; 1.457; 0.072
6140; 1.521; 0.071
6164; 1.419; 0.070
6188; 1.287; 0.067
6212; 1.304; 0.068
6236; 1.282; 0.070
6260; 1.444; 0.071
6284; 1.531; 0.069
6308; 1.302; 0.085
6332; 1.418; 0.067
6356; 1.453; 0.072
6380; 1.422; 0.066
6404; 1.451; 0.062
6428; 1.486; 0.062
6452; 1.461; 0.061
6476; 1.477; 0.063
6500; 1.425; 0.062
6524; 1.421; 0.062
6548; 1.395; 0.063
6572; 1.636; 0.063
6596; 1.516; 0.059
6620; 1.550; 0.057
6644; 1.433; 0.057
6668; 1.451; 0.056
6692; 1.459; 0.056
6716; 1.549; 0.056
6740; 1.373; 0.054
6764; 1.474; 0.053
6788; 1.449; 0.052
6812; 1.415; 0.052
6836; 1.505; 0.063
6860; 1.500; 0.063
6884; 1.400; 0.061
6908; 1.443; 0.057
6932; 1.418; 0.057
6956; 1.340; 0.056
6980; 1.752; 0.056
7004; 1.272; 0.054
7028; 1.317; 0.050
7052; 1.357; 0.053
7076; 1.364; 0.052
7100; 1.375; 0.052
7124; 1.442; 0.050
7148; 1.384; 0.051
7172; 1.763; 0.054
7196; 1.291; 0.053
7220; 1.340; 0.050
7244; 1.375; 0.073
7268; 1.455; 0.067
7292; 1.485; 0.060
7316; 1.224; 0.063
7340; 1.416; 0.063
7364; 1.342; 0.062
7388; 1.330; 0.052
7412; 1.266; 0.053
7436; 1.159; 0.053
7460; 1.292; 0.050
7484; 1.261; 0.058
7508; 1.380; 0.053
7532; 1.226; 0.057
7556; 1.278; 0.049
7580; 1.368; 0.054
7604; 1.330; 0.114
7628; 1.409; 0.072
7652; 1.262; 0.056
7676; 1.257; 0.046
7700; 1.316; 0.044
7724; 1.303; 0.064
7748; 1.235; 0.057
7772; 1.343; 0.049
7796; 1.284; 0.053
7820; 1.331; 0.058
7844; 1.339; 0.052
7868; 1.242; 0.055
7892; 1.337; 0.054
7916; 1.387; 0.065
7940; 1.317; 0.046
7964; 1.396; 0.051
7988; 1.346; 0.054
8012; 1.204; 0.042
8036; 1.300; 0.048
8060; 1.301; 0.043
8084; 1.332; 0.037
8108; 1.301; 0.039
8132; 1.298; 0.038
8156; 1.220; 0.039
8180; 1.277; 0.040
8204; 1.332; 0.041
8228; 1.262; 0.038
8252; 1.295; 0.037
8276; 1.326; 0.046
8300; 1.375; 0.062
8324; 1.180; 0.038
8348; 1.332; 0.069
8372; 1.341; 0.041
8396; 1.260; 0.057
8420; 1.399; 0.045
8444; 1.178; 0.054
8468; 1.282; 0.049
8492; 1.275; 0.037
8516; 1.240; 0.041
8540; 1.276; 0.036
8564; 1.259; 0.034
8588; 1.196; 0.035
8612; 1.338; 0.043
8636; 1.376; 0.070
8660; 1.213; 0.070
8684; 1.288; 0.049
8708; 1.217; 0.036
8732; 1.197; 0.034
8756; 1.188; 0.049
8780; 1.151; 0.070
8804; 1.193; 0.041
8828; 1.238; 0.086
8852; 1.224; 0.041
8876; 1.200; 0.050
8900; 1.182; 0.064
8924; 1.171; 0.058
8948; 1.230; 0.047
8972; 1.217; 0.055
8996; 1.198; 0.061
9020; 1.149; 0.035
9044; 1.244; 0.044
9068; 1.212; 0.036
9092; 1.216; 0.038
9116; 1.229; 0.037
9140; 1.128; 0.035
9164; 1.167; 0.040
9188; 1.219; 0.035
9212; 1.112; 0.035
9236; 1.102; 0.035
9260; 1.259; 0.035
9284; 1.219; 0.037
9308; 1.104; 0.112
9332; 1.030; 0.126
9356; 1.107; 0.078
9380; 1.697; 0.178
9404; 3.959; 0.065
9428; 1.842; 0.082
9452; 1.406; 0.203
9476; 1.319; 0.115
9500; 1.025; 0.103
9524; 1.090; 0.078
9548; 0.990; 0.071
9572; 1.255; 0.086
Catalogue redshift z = 0.433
